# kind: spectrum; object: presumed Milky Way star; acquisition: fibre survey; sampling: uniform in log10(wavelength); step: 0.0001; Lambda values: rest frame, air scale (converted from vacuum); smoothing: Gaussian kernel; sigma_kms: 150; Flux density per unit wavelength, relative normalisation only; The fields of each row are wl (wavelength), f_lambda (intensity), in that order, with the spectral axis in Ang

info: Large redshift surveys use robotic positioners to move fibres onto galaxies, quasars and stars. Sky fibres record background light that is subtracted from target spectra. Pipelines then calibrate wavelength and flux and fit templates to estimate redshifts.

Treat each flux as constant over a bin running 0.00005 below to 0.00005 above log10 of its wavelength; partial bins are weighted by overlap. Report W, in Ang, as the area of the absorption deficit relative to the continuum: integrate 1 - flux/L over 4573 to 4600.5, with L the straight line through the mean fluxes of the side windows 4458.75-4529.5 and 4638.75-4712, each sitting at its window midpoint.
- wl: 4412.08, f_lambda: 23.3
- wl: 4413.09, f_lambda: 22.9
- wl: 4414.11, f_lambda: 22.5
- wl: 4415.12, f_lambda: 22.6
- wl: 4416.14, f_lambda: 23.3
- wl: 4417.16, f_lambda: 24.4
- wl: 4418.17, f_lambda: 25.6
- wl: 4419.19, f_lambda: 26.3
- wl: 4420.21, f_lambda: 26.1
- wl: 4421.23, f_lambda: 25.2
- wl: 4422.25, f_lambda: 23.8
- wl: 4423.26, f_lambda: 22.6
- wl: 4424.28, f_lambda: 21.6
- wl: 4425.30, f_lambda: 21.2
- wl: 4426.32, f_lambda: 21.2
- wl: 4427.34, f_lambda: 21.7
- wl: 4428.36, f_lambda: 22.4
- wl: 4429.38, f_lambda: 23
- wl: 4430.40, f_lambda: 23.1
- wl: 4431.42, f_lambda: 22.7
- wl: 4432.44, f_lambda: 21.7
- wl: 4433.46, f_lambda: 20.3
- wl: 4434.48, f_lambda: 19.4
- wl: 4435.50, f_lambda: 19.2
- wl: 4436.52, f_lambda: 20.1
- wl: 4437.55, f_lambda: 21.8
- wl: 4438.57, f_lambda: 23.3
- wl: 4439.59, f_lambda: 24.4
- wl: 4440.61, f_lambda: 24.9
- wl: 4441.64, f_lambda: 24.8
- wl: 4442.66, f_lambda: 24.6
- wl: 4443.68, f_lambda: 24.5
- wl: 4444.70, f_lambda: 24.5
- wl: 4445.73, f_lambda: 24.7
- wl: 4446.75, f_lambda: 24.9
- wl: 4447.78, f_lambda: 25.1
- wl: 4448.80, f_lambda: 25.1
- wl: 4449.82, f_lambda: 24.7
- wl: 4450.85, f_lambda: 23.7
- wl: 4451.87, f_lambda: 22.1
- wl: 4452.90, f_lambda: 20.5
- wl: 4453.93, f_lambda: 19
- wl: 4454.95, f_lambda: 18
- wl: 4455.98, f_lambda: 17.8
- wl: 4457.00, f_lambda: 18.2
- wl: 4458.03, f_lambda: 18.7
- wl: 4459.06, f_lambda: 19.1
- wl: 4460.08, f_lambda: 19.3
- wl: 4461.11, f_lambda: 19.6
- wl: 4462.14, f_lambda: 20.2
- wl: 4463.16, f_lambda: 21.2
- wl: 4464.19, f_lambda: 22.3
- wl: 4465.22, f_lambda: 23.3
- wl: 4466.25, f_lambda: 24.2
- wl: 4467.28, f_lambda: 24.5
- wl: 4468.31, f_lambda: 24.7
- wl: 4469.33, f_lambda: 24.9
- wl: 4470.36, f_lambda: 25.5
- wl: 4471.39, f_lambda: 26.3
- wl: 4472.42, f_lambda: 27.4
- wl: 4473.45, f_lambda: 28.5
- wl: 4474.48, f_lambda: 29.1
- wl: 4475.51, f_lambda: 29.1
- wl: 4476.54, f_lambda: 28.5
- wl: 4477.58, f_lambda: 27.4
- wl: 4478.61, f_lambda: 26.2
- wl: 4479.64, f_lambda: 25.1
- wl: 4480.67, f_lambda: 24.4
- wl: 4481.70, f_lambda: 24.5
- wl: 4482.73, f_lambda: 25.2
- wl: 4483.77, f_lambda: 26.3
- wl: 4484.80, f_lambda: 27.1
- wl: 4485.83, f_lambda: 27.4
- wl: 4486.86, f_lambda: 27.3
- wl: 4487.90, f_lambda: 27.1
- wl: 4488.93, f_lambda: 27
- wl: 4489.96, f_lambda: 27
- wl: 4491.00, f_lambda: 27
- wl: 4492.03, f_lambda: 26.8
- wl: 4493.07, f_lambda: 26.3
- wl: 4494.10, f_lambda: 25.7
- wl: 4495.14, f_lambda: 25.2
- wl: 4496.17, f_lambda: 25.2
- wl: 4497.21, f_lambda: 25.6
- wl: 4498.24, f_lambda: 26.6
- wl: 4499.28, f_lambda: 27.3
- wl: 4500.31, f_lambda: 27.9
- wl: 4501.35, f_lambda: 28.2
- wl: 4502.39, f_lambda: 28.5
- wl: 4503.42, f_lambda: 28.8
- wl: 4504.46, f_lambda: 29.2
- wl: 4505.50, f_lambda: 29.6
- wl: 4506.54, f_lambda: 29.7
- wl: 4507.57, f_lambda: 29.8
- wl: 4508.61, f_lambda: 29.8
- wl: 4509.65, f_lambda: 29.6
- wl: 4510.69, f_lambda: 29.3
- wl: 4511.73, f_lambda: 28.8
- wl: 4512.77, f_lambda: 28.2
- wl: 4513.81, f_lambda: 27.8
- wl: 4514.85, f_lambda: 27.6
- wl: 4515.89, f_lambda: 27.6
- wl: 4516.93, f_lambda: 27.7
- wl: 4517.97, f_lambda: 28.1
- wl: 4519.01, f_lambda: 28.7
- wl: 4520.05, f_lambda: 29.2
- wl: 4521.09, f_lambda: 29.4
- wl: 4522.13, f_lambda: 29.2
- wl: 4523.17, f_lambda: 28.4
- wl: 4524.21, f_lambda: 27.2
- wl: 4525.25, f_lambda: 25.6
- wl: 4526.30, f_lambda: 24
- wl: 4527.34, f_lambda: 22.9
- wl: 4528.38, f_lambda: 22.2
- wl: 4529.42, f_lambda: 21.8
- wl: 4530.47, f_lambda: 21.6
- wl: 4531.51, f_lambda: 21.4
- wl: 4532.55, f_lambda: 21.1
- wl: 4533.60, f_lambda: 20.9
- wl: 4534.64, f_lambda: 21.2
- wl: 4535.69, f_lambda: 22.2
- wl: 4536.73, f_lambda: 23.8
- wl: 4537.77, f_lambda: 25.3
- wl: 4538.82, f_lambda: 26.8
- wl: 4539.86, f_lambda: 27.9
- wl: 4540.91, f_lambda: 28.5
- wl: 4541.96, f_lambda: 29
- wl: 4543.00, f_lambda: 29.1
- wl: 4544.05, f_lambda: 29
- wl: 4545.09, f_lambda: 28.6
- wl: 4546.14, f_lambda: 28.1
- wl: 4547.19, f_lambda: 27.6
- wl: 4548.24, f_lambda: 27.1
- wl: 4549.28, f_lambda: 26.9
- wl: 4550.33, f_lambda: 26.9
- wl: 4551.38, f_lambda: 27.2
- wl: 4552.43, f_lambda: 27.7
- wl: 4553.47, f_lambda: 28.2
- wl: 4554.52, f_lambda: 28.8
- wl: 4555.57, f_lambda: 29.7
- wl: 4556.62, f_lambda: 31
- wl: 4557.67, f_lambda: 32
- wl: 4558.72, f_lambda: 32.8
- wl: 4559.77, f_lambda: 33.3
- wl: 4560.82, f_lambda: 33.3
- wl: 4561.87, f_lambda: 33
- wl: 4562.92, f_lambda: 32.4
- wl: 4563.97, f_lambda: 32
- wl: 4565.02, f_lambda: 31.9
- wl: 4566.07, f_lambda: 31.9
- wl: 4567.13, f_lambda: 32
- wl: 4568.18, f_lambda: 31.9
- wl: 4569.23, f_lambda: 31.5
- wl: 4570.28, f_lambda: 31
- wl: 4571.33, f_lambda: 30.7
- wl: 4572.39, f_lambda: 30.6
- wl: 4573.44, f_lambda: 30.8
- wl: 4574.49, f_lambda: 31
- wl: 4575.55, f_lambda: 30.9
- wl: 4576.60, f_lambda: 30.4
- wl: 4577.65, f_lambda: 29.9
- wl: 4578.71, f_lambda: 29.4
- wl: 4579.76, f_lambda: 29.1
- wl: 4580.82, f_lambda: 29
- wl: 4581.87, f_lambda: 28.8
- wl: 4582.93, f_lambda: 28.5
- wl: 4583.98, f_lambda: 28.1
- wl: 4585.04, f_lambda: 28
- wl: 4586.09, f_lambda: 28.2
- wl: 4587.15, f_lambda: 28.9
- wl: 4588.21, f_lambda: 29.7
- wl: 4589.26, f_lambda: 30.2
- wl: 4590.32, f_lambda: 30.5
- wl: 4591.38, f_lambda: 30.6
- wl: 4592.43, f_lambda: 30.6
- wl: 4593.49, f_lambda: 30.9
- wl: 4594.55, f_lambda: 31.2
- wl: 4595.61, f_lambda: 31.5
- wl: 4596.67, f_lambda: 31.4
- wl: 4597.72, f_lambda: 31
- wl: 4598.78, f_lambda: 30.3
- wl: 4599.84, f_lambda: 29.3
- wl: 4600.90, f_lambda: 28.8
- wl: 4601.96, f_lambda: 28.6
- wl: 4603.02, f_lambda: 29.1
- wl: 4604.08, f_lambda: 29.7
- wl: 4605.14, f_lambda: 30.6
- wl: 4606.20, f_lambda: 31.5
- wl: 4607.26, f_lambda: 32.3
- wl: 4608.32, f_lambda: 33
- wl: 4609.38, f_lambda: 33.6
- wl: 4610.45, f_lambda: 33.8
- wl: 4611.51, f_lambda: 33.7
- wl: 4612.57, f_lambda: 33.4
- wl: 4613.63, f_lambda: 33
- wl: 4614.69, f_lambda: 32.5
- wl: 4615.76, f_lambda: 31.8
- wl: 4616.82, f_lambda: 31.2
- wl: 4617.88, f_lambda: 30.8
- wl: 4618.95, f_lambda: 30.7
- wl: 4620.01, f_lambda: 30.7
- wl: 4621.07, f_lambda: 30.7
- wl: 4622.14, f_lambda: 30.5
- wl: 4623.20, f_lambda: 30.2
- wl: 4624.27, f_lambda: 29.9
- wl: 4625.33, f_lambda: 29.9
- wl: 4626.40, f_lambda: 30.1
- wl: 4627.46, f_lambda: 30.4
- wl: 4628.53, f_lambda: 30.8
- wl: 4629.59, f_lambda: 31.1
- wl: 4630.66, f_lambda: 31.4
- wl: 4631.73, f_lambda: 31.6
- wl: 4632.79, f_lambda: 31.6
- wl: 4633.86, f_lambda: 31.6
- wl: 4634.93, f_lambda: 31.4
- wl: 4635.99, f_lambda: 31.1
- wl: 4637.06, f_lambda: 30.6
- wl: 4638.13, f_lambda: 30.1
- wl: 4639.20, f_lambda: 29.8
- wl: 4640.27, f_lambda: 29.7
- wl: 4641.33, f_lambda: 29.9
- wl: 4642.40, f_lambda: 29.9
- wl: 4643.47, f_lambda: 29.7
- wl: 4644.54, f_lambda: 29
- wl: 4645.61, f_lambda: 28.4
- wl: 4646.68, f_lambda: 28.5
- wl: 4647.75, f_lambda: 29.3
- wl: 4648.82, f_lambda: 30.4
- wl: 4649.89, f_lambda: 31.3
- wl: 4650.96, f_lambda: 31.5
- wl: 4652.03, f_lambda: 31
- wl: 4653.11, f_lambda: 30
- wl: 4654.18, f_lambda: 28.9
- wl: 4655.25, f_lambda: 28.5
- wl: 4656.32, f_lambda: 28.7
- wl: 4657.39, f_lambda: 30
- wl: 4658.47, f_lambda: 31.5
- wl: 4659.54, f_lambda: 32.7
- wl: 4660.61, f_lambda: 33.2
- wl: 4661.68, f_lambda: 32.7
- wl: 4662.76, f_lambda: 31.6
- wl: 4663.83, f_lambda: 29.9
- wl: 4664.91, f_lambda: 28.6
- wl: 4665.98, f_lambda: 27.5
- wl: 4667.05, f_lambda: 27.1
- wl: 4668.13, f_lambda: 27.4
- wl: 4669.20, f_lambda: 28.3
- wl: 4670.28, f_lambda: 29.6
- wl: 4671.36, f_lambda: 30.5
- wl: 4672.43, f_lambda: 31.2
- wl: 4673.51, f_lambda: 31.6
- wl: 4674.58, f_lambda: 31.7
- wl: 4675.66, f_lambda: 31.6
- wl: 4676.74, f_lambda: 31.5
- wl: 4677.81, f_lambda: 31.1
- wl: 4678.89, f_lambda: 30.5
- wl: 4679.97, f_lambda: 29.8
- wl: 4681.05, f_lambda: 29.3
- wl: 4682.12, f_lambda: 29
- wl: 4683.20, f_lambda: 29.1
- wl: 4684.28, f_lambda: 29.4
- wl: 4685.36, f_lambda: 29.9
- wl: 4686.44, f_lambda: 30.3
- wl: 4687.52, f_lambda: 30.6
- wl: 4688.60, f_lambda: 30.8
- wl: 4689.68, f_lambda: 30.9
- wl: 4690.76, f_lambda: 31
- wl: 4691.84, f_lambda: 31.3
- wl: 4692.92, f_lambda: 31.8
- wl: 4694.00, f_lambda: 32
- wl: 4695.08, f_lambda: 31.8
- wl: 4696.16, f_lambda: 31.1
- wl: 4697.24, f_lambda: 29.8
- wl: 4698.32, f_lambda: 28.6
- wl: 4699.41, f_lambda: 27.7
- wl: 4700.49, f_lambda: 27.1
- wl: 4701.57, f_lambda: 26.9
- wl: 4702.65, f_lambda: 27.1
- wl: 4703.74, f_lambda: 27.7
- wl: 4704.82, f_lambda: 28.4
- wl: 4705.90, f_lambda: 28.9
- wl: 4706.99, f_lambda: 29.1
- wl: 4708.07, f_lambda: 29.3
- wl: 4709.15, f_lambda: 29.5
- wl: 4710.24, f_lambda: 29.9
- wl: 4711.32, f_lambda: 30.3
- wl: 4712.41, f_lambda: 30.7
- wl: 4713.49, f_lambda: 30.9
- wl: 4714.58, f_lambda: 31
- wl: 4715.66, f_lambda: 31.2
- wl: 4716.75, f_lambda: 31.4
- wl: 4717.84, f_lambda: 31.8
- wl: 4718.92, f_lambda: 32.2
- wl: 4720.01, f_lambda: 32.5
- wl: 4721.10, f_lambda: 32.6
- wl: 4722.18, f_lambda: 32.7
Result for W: -1.7 Ang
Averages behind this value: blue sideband 26.4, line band 29.9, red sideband 29.9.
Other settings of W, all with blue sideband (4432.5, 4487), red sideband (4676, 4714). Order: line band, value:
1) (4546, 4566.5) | -3.1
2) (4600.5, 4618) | -2.6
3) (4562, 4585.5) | -3.4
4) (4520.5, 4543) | 0.5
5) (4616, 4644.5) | -2.5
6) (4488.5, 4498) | -0.7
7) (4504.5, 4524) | -2.9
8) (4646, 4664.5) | -1.1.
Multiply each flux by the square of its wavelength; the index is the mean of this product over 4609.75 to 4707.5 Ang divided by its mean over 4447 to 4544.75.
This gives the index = 1.27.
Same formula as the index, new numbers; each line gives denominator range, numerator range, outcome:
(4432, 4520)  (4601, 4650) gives 1.31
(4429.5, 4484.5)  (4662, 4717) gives 1.41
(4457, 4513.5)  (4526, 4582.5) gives 1.12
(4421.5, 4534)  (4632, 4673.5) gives 1.31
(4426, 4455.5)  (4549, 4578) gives 1.44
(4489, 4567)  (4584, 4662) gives 1.15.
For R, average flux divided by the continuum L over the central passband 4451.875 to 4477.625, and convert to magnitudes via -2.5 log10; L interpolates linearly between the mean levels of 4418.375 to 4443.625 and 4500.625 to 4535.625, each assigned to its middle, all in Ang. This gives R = 0.06 mag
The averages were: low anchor 22.8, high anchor 26.7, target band 23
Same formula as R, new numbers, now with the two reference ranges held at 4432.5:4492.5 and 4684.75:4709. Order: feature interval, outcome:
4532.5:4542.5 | 0.039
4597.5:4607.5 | -0.102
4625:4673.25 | -0.064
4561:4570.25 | -0.210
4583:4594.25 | -0.099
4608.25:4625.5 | -0.148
